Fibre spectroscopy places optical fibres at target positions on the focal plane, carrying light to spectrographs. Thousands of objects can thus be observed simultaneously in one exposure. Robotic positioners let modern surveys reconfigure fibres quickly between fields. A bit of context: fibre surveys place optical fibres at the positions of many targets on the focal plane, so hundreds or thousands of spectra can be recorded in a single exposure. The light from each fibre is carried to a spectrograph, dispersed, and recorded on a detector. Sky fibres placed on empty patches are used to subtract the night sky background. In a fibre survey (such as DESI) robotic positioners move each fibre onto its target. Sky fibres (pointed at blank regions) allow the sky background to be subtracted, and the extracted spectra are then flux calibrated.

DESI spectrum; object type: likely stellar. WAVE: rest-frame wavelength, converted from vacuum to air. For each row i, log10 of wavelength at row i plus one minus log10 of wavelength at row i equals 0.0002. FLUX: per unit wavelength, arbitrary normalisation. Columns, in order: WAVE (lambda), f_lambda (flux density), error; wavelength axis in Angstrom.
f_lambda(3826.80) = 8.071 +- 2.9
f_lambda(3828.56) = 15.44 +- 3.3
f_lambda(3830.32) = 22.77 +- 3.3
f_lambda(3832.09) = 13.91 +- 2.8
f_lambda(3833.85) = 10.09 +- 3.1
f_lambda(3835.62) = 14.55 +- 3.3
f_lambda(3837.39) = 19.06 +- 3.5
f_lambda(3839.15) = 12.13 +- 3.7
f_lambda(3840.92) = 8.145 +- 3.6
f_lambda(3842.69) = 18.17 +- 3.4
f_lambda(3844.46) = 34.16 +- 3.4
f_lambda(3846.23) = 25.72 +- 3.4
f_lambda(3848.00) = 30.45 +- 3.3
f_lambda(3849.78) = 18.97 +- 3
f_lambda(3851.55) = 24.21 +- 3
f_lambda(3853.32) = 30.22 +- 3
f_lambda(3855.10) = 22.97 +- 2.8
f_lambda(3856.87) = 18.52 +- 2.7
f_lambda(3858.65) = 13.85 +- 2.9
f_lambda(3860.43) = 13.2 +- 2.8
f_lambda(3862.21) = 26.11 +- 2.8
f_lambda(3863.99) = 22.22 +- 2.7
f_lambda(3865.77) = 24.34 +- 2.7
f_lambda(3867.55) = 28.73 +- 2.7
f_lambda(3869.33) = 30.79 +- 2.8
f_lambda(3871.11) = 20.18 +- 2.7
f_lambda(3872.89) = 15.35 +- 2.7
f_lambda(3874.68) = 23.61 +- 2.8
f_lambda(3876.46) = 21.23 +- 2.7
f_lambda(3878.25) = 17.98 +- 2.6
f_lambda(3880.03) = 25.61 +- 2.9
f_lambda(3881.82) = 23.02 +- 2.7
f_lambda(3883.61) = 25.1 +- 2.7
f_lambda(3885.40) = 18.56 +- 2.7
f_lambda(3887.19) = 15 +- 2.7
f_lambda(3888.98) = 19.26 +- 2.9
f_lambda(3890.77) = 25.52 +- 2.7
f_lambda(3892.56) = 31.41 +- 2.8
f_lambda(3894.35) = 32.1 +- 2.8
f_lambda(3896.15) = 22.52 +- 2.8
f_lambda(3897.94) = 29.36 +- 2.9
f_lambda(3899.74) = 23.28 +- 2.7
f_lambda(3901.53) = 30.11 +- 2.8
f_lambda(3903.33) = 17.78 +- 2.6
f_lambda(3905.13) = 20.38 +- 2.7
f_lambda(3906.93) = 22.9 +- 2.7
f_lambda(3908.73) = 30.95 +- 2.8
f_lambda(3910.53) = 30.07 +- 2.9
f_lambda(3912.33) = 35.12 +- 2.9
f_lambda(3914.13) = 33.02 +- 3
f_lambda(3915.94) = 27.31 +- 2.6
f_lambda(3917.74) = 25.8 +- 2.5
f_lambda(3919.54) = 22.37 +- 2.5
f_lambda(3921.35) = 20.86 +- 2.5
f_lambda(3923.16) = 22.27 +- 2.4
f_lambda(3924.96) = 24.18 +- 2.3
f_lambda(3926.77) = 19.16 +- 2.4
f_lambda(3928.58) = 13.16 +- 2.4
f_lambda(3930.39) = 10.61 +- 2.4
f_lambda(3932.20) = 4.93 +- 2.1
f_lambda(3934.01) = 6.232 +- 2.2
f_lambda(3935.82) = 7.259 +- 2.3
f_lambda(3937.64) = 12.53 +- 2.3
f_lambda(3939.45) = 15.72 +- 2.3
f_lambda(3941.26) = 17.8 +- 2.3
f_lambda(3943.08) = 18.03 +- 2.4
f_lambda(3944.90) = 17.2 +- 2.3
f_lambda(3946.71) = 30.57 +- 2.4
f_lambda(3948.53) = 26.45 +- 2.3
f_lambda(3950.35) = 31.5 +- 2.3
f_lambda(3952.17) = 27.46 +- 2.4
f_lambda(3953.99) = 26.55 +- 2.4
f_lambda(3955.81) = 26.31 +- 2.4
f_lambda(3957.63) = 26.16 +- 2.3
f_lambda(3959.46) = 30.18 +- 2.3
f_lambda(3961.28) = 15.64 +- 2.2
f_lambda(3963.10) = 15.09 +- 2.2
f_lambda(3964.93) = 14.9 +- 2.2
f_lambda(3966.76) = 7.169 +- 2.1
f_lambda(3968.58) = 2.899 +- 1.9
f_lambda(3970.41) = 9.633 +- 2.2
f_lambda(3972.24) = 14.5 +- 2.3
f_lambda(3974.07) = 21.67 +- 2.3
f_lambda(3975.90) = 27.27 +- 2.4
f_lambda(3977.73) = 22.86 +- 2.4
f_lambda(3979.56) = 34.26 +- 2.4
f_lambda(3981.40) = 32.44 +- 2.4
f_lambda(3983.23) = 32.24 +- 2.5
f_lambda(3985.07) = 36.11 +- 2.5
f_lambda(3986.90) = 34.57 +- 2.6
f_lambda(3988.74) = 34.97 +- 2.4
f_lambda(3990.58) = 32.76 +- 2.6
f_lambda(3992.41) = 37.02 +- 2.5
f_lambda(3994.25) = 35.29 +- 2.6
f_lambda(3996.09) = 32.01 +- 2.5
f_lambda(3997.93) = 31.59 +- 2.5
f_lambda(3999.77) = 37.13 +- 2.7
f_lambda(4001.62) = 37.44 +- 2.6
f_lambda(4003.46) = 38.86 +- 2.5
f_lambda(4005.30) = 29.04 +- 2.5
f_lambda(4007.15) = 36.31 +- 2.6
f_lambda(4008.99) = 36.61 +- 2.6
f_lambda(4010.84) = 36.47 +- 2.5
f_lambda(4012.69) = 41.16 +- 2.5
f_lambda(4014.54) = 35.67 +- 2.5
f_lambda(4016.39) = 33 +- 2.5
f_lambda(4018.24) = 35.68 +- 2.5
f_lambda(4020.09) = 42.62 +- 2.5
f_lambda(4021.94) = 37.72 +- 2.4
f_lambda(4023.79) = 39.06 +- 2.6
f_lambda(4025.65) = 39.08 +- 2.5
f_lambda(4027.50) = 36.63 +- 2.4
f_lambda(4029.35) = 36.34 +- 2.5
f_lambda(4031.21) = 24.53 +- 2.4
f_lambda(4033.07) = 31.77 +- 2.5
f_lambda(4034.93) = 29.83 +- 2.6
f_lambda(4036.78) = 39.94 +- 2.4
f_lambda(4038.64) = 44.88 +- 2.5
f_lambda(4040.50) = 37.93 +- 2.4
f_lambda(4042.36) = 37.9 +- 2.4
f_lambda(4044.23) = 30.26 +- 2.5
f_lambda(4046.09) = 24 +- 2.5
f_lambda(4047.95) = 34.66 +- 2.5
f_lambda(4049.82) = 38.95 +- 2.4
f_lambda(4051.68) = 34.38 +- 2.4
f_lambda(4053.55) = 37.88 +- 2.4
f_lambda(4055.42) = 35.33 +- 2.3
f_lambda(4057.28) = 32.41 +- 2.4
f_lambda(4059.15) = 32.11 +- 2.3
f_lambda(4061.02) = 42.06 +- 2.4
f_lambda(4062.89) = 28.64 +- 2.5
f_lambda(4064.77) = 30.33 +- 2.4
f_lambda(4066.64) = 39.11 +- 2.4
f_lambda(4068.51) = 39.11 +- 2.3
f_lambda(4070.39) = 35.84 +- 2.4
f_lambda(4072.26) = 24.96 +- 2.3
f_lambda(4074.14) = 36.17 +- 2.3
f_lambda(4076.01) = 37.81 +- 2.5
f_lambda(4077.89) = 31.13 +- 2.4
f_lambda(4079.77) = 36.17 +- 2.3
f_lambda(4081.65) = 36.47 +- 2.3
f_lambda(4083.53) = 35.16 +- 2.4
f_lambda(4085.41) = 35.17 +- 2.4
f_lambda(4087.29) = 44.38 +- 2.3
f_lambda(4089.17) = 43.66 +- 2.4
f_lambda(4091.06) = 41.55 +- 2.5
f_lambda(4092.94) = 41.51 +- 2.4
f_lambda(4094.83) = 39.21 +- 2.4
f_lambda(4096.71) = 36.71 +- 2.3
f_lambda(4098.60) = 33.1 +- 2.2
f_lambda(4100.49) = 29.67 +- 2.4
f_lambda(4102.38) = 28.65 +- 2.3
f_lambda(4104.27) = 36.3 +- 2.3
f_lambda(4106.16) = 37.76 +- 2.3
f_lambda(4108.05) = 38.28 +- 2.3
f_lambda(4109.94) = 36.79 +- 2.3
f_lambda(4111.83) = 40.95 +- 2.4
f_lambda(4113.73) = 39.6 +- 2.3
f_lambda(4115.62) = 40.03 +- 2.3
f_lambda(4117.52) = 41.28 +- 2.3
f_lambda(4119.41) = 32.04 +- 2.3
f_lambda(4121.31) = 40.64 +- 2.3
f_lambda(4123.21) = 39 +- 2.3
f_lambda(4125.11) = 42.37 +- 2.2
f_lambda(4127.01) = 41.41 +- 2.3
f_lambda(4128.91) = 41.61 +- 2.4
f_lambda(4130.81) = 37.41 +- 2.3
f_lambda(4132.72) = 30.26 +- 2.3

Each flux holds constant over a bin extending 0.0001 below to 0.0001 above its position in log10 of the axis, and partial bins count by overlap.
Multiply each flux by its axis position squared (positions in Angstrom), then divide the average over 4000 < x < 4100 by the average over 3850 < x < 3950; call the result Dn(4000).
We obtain 1.8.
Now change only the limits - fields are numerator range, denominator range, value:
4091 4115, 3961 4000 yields 1.53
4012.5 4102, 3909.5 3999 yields 1.62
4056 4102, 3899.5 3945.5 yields 1.91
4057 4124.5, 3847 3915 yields 1.69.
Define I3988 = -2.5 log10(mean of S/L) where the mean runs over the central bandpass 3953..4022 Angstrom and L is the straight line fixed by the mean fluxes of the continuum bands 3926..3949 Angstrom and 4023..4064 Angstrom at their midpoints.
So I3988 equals -0.18 mag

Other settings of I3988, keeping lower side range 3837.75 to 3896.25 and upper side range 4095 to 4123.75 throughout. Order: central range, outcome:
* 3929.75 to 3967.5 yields 0.418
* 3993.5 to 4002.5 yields -0.151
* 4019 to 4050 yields -0.105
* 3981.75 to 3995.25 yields -0.170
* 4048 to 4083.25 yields -0.024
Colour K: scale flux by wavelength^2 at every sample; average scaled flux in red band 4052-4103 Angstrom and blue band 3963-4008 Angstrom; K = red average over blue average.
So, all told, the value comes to 1.3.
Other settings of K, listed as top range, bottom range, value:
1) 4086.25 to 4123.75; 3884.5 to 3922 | 1.65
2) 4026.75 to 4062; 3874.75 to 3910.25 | 1.57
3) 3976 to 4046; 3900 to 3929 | 1.48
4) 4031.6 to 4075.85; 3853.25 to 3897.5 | 1.67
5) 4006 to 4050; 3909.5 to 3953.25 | 1.80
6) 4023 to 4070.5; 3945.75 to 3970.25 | 1.73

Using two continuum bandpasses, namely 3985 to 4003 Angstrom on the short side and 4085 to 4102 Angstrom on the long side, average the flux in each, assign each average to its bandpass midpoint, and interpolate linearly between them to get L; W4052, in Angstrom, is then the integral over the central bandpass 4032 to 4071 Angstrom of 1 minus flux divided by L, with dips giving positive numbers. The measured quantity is 1.8 Angstrom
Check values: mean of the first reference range 34.9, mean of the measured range 35.1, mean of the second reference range 38.1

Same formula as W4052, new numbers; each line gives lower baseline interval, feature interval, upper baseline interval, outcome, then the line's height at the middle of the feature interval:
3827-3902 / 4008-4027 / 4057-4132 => -3.5 Angstrom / 31.8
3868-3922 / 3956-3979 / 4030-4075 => 8.8 Angstrom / 29.1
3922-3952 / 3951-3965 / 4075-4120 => -2.3 Angstrom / 20.2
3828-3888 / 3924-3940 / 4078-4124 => 8.2 Angstrom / 25.9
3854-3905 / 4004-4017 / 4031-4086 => -1.7 Angstrom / 31.4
